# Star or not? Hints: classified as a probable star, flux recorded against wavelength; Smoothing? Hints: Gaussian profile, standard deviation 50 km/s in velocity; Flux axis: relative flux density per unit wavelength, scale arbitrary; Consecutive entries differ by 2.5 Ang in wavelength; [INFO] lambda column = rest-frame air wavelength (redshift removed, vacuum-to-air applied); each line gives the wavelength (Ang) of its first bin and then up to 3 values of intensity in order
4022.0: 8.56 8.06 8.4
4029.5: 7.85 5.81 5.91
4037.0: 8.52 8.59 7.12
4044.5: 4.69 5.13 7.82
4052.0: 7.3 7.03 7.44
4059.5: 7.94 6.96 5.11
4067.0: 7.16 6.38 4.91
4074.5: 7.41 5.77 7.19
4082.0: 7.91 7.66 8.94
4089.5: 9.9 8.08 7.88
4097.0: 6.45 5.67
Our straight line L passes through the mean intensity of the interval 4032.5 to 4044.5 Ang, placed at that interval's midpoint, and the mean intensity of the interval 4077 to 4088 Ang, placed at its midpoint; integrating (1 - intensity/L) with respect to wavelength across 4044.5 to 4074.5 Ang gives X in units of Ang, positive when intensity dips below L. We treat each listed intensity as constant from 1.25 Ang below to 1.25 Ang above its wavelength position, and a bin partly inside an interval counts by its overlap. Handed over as 3.2 Ang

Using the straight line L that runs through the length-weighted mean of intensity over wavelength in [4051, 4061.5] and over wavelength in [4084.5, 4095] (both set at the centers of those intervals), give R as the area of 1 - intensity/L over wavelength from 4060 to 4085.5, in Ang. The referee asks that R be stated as 4.26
